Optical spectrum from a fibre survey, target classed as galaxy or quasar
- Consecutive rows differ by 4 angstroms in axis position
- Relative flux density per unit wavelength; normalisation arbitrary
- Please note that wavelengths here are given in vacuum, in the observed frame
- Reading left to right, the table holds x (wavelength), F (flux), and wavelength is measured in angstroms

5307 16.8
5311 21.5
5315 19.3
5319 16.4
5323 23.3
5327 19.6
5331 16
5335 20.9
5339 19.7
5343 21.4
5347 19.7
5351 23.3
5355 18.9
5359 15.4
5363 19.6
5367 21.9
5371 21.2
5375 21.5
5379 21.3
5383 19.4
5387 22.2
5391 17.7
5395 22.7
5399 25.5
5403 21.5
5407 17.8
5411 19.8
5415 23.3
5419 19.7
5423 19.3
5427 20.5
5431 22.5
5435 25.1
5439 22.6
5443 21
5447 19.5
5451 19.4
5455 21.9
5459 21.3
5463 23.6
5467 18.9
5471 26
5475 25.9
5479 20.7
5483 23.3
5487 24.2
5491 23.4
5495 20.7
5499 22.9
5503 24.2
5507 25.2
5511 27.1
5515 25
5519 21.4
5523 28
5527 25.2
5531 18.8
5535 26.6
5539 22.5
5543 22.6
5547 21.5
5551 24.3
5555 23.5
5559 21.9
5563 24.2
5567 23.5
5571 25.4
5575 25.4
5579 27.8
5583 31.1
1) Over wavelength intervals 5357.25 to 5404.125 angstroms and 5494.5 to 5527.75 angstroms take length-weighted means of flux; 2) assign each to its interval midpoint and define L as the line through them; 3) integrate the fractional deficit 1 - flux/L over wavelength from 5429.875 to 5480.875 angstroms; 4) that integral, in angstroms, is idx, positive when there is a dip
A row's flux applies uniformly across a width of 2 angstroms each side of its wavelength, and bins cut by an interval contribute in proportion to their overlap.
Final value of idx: 1.7 angstroms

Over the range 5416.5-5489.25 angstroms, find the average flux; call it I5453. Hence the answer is 22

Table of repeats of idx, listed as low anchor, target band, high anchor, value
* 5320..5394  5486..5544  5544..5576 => -2.6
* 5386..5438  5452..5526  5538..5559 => -4.4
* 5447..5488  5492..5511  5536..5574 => -0.8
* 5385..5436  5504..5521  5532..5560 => -1.5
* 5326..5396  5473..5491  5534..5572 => -1.0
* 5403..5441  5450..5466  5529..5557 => 0.1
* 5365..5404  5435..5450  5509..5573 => 0.6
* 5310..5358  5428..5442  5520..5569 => -0.9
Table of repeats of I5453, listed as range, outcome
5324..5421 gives 20.4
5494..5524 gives 24.3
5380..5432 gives 20.9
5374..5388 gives 21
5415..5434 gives 21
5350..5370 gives 19.7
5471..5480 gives 24.2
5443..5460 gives 20.5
